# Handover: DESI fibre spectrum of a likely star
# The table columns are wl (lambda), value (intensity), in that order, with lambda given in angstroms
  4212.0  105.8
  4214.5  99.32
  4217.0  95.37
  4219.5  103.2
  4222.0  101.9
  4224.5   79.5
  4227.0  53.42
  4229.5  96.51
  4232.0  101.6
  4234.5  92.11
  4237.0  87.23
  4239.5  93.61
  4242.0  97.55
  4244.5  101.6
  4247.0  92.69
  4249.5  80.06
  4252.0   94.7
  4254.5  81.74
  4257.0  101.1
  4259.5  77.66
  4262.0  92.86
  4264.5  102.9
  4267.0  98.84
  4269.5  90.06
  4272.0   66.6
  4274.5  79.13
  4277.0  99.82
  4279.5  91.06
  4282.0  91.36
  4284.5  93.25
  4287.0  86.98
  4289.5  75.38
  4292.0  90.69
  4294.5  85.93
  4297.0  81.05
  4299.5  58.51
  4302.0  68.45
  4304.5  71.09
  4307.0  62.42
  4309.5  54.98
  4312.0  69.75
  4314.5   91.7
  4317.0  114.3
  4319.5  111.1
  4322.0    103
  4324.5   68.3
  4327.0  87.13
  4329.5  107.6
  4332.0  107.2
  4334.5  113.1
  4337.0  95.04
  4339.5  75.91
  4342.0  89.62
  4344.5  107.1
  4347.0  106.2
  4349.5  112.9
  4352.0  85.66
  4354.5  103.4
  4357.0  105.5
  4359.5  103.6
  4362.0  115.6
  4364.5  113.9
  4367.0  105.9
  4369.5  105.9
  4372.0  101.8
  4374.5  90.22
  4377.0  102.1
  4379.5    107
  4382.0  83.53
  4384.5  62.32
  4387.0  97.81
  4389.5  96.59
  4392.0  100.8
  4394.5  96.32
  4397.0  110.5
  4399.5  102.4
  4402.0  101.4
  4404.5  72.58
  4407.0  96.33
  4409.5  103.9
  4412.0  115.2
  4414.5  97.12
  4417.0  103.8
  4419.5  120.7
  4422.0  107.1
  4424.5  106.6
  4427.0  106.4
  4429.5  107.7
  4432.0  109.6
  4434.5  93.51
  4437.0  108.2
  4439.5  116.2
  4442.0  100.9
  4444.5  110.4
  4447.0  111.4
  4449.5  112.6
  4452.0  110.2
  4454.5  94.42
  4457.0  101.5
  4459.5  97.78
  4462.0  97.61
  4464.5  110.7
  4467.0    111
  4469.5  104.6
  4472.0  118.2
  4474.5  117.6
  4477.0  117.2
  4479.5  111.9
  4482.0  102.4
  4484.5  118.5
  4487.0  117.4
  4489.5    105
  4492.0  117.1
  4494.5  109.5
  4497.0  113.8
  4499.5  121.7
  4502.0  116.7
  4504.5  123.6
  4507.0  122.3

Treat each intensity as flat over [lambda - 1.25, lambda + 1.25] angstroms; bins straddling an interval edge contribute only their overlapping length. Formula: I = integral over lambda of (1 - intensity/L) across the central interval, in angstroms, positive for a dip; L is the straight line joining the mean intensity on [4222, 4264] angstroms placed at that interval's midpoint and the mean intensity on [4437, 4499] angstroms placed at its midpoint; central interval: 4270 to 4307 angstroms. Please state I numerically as 5.0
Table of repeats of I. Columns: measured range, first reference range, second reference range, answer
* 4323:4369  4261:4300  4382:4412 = -4.4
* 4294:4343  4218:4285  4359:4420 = 4.8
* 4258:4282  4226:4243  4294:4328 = -1.1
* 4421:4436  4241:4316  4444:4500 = -0.1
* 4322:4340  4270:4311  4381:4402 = -2.1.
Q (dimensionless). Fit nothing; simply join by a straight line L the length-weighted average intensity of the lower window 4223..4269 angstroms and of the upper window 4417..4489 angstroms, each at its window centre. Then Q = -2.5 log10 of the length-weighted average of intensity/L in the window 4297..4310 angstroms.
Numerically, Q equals 0.41 mag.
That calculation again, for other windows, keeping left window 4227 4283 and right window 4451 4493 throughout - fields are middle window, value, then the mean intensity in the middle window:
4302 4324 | 0.149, 83.3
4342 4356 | -0.037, 102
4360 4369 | -0.111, 111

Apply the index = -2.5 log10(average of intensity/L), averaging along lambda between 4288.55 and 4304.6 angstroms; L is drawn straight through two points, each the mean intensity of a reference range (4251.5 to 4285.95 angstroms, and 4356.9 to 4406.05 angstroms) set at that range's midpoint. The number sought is 0.21 mag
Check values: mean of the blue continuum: 90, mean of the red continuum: 98.6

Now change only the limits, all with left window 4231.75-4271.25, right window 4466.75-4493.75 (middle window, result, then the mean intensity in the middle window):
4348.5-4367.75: -0.040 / 106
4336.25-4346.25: 0.089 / 92.5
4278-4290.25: 0.082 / 88.4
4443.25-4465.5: 0.054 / 105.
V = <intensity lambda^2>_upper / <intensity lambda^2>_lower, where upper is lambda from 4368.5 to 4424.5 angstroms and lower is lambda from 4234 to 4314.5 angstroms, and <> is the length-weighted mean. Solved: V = 1.2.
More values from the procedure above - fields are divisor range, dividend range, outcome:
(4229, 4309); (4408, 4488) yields 1.36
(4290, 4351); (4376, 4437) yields 1.17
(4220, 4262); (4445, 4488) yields 1.35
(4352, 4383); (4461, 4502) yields 1.15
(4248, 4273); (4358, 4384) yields 1.20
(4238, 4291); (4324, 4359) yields 1.13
